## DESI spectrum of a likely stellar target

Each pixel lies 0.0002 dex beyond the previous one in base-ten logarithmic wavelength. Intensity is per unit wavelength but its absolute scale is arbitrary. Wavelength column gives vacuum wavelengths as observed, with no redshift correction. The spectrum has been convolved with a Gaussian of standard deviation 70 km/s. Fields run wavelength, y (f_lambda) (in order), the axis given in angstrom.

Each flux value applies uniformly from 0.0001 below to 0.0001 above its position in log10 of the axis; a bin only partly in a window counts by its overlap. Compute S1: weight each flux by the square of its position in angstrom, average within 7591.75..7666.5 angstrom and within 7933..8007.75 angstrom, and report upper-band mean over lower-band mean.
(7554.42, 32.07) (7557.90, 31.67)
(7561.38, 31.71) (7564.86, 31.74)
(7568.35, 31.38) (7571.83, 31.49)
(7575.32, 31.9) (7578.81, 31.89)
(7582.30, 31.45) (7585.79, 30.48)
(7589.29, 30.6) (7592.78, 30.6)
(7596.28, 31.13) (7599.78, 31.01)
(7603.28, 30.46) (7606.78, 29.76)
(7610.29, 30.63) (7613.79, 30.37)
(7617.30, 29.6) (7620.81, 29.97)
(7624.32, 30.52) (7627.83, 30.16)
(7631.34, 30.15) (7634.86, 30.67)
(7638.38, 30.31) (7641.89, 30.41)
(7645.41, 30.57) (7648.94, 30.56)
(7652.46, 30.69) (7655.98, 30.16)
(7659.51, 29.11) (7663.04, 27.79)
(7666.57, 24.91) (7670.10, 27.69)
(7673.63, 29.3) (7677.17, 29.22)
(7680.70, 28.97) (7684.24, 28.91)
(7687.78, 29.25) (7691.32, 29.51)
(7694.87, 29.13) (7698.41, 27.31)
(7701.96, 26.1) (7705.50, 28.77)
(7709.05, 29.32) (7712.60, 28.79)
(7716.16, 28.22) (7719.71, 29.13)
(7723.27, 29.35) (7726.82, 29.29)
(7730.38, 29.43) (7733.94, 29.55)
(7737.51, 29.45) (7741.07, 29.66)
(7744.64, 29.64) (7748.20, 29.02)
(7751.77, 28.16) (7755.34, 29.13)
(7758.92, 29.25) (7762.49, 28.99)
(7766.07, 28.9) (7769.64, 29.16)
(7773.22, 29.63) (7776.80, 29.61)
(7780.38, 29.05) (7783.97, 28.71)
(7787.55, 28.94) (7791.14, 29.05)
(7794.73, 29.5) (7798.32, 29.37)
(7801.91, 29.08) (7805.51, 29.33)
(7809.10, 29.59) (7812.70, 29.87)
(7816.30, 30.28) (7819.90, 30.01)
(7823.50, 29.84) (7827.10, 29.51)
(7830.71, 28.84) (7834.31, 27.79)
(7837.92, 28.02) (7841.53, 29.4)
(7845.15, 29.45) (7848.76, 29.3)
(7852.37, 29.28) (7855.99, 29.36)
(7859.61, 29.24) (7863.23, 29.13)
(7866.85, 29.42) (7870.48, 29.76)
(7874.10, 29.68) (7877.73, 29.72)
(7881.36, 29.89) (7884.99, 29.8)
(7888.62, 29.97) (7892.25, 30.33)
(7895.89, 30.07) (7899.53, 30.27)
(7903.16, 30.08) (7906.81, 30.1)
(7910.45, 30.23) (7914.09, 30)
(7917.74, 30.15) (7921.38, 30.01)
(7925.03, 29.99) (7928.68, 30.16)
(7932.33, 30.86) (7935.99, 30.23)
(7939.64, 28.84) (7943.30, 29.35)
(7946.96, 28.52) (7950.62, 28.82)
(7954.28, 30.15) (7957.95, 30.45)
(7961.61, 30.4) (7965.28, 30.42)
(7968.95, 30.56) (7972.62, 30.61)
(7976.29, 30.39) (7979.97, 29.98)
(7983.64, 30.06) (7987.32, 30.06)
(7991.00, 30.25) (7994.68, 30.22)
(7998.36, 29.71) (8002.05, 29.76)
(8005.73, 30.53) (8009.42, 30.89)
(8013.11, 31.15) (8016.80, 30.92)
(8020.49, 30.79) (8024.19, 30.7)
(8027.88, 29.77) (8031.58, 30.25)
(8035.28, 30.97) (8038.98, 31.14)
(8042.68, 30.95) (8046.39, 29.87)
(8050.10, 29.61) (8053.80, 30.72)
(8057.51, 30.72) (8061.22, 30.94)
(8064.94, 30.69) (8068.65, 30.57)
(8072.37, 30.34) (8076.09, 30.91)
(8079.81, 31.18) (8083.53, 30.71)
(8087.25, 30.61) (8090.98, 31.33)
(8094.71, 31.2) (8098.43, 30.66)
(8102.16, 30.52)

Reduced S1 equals 1.1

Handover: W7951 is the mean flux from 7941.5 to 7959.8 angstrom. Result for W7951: 29.5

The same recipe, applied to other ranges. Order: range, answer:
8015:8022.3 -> 30.9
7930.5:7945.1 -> 29.8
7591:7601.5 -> 30.9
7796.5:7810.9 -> 29.3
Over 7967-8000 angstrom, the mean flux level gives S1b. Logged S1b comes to 30.2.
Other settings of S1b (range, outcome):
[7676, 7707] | 28.6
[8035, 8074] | 30.6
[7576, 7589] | 31.2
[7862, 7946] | 29.9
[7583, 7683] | 29.9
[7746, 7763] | 28.9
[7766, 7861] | 29.3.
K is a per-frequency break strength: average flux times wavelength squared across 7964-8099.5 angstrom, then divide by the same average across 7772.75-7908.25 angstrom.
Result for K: 1.09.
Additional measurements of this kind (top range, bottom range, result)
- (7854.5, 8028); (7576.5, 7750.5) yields 1.09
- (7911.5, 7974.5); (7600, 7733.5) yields 1.10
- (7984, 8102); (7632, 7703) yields 1.16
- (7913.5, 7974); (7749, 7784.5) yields 1.08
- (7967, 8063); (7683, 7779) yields 1.13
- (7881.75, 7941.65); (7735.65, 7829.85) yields 1.06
